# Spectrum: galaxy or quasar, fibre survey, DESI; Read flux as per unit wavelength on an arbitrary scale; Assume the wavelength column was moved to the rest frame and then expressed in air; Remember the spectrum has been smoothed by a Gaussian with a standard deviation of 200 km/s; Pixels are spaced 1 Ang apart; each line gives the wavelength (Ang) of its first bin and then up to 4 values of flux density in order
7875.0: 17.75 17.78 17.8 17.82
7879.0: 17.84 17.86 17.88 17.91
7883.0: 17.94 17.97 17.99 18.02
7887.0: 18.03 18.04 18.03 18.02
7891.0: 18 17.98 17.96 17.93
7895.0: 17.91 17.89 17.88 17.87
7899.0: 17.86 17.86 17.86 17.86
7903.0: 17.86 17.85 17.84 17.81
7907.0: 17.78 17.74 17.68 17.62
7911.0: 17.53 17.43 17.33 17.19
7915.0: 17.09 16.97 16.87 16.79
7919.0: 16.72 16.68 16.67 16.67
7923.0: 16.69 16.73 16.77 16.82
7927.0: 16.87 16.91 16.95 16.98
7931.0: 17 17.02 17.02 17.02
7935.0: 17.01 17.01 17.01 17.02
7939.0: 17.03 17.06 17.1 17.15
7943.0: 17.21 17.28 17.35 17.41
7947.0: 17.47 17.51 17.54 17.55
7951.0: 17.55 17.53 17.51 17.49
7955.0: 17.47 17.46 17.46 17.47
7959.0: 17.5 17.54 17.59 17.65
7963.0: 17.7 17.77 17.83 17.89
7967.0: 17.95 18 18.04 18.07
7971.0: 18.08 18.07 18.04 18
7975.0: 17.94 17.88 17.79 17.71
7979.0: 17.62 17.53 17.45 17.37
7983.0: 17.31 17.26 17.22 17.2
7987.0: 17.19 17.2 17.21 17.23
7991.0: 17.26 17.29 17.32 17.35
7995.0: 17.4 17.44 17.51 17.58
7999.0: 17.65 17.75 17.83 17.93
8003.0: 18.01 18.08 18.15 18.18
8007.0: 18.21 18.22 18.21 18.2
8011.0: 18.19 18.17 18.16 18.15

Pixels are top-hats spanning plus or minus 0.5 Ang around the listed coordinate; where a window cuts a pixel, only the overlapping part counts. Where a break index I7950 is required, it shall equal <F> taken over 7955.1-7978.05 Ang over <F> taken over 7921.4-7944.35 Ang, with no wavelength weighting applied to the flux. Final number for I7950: 1.0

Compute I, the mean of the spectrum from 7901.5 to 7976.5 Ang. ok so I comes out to 17.4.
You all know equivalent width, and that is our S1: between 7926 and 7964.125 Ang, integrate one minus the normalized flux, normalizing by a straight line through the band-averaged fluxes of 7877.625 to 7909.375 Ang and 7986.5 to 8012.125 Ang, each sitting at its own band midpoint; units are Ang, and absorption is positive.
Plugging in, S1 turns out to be 1.1 Ang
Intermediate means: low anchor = 17.9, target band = 17.3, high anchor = 17.7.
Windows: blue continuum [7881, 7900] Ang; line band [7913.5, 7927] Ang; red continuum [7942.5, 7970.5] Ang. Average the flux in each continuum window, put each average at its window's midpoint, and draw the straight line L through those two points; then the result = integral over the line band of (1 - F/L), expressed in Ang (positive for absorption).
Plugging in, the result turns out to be 0.7 Ang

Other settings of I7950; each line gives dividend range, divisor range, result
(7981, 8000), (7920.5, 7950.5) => 1.02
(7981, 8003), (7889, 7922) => 0.99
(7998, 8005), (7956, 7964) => 1.02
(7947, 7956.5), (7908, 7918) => 1.01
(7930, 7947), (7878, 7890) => 0.95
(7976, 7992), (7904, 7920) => 1.00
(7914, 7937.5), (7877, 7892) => 0.94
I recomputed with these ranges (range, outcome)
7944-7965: 17.5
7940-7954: 17.4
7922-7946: 17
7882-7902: 17.9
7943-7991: 17.6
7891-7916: 17.7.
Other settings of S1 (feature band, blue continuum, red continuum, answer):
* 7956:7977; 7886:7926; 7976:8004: -0.4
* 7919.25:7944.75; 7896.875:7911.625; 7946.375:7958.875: 1.0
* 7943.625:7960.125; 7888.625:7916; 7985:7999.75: 0.0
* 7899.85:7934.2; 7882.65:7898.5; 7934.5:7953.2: 0.8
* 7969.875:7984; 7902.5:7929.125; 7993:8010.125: -0.1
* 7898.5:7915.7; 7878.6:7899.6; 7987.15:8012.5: 0.2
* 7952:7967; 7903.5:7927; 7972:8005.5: -0.2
